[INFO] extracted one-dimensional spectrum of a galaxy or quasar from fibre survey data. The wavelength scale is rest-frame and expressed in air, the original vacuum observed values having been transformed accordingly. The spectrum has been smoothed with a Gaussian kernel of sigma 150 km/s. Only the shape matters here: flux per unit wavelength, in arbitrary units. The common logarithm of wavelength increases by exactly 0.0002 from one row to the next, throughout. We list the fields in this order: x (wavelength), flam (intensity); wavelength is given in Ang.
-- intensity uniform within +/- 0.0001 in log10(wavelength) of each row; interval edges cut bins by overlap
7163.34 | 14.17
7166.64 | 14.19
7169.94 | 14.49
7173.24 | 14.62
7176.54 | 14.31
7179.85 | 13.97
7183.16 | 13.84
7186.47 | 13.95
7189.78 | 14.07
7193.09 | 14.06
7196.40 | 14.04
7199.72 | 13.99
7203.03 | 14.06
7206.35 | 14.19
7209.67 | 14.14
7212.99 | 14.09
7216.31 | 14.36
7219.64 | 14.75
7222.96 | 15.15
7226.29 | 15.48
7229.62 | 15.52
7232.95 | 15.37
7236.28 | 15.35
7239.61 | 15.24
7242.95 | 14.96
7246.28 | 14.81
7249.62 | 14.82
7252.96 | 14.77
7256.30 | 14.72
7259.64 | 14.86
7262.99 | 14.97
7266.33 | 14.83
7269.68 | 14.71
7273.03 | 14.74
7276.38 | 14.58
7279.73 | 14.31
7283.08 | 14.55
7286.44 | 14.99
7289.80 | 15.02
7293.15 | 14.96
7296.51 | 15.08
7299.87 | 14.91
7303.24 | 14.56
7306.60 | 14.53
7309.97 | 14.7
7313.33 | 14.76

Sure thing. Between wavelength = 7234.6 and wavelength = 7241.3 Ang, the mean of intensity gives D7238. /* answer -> 15.3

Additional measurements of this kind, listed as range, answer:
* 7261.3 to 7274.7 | 14.8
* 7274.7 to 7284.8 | 14.5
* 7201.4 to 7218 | 14.2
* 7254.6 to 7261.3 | 14.8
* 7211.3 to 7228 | 14.8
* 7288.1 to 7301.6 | 15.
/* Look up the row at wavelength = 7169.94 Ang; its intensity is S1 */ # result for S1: 14.49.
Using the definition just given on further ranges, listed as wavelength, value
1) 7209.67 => 14.14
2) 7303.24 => 14.56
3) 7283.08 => 14.55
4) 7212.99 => 14.09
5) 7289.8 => 15.02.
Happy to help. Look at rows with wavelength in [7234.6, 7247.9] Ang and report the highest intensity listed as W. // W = 15.35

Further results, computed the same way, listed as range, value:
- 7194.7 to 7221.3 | 14.75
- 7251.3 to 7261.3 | 14.86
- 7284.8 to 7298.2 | 15.08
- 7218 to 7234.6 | 15.52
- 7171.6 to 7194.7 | 14.62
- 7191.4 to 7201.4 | 14.06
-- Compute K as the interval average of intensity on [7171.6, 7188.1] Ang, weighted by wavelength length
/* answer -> 14.1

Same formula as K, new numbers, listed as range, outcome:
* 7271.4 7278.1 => 14.7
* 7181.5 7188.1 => 13.9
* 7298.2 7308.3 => 14.7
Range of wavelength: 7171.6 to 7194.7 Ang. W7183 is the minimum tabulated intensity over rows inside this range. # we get 13.84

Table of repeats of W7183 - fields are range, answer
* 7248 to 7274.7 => 14.71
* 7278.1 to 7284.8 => 14.31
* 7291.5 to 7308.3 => 14.53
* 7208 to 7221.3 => 14.09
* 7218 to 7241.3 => 14.75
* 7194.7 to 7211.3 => 13.99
